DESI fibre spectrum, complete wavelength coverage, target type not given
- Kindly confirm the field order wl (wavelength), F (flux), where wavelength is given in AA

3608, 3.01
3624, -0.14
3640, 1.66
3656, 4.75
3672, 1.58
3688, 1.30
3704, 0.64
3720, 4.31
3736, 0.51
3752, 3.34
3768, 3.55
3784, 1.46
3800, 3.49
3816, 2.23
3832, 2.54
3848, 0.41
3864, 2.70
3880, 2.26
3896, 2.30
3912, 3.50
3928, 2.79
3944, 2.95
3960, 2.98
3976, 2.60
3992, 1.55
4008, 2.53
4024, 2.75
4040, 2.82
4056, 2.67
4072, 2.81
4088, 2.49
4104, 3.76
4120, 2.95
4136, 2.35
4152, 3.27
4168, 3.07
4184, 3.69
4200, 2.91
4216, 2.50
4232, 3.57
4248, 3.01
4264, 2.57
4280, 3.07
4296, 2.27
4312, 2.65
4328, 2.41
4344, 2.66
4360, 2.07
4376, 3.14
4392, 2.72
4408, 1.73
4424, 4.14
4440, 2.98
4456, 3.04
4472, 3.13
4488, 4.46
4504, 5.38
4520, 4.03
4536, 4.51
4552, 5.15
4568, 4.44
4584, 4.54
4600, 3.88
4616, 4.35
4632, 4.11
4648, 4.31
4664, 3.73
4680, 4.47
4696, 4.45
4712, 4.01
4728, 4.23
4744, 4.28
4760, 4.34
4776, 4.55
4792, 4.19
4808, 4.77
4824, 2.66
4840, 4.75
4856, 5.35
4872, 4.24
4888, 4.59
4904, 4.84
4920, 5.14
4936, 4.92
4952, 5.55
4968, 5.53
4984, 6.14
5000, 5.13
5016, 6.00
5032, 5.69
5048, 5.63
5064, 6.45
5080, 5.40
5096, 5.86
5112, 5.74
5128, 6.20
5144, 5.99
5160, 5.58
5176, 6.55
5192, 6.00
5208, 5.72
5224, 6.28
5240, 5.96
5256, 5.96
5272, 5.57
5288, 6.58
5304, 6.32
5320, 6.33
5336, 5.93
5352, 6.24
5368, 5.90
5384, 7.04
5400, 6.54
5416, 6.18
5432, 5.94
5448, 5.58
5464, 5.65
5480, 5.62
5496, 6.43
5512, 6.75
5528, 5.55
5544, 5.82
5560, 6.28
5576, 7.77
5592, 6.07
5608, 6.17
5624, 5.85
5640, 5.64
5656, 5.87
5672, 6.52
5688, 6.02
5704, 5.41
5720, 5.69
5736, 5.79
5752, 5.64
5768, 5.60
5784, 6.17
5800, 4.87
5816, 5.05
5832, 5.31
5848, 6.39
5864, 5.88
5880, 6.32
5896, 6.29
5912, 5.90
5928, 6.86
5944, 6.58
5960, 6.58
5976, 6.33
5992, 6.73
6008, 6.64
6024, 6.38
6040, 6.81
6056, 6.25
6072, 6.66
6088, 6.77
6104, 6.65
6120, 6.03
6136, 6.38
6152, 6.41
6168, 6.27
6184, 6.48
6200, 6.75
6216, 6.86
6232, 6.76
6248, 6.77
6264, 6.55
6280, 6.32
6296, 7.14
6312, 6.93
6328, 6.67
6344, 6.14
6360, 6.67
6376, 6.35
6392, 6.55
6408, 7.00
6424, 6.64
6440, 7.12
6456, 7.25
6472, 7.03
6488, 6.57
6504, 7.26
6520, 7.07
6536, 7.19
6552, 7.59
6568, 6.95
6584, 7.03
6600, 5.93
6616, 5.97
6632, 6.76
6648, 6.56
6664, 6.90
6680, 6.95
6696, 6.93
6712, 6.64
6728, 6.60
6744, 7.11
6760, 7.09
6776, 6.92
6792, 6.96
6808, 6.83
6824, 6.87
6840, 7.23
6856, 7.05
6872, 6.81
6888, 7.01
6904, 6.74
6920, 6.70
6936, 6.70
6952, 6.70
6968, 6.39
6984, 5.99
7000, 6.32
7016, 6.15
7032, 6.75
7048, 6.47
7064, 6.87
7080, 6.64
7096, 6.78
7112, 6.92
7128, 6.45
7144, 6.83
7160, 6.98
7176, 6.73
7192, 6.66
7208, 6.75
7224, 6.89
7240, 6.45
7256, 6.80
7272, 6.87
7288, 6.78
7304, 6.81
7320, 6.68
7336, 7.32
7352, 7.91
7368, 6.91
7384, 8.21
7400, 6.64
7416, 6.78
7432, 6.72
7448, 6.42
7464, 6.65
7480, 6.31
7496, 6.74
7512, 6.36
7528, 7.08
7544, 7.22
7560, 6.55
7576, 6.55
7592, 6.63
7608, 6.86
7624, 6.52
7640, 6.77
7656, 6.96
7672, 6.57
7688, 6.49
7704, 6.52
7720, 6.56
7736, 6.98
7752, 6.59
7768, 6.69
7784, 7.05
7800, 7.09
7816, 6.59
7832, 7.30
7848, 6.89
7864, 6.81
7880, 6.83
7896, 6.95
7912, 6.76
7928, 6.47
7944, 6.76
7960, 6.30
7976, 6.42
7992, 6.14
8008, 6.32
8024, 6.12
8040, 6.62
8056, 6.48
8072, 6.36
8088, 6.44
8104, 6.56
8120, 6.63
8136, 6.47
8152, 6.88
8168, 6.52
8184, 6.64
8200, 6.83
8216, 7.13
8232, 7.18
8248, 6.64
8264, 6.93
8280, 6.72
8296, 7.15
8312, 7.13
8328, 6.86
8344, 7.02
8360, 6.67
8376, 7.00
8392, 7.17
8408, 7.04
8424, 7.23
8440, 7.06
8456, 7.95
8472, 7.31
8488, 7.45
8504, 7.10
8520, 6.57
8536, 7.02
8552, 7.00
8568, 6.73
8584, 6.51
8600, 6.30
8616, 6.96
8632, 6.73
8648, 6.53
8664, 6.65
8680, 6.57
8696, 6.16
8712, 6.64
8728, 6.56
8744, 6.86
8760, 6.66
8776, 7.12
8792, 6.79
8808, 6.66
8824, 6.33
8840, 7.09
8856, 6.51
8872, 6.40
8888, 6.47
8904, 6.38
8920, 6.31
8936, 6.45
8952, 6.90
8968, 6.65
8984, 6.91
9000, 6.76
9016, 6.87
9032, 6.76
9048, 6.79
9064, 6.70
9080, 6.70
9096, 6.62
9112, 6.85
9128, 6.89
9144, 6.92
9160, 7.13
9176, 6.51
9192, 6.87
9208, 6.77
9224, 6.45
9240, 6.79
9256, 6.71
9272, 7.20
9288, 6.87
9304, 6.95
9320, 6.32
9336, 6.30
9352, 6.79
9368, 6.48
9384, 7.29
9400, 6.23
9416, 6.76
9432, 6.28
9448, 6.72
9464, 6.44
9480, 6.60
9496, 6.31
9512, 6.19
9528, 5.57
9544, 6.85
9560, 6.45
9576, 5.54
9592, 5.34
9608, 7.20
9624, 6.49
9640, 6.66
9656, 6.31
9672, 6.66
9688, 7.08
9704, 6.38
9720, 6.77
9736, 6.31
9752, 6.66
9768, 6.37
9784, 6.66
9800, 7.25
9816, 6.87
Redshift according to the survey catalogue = 0.121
